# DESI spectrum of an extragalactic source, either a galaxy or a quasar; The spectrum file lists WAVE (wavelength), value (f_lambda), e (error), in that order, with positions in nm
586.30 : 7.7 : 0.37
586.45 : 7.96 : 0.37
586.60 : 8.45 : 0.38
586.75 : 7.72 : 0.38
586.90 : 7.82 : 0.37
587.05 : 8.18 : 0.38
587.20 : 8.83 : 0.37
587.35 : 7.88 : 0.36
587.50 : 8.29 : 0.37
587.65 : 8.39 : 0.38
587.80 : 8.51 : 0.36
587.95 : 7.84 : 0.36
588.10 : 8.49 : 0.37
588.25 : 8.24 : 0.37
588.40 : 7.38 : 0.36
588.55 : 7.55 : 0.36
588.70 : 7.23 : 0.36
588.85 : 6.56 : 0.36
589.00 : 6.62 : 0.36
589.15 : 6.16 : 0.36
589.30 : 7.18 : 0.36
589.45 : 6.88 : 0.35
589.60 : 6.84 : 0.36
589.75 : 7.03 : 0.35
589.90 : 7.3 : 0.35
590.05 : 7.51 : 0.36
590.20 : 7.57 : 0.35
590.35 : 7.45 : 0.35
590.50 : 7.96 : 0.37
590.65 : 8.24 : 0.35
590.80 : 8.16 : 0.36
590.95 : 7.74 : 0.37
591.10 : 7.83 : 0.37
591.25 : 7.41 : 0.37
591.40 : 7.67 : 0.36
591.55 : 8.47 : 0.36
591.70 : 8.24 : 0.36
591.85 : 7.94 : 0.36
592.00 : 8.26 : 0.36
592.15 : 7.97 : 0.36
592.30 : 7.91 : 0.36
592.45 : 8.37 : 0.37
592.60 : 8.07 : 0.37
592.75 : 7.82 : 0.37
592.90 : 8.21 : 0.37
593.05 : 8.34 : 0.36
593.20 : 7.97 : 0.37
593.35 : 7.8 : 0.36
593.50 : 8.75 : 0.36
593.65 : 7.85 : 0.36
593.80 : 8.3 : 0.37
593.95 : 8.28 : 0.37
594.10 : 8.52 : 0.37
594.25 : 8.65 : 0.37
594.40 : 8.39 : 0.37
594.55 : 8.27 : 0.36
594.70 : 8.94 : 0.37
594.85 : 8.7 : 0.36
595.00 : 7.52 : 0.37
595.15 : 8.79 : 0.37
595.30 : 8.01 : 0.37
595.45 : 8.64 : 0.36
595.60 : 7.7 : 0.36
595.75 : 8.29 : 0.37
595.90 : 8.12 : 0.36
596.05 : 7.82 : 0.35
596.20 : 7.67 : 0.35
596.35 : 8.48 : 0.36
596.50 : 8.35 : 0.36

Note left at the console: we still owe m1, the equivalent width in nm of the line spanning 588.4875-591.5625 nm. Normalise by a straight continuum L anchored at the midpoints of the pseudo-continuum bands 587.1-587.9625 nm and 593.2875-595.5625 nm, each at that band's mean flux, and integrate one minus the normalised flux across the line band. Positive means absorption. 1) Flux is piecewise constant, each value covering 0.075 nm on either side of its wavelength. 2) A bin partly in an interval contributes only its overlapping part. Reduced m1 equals 0.353 nm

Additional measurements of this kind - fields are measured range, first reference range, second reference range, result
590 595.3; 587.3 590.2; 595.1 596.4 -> -0.177 nm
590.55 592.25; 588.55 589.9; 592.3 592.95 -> -0.076 nm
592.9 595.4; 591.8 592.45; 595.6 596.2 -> -0.093 nm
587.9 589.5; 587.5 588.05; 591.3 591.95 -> 0.182 nm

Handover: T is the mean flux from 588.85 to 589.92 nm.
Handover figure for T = 6.81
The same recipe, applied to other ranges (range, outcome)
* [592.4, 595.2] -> 8.29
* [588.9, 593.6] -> 7.73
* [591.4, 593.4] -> 8.09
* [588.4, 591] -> 7.29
